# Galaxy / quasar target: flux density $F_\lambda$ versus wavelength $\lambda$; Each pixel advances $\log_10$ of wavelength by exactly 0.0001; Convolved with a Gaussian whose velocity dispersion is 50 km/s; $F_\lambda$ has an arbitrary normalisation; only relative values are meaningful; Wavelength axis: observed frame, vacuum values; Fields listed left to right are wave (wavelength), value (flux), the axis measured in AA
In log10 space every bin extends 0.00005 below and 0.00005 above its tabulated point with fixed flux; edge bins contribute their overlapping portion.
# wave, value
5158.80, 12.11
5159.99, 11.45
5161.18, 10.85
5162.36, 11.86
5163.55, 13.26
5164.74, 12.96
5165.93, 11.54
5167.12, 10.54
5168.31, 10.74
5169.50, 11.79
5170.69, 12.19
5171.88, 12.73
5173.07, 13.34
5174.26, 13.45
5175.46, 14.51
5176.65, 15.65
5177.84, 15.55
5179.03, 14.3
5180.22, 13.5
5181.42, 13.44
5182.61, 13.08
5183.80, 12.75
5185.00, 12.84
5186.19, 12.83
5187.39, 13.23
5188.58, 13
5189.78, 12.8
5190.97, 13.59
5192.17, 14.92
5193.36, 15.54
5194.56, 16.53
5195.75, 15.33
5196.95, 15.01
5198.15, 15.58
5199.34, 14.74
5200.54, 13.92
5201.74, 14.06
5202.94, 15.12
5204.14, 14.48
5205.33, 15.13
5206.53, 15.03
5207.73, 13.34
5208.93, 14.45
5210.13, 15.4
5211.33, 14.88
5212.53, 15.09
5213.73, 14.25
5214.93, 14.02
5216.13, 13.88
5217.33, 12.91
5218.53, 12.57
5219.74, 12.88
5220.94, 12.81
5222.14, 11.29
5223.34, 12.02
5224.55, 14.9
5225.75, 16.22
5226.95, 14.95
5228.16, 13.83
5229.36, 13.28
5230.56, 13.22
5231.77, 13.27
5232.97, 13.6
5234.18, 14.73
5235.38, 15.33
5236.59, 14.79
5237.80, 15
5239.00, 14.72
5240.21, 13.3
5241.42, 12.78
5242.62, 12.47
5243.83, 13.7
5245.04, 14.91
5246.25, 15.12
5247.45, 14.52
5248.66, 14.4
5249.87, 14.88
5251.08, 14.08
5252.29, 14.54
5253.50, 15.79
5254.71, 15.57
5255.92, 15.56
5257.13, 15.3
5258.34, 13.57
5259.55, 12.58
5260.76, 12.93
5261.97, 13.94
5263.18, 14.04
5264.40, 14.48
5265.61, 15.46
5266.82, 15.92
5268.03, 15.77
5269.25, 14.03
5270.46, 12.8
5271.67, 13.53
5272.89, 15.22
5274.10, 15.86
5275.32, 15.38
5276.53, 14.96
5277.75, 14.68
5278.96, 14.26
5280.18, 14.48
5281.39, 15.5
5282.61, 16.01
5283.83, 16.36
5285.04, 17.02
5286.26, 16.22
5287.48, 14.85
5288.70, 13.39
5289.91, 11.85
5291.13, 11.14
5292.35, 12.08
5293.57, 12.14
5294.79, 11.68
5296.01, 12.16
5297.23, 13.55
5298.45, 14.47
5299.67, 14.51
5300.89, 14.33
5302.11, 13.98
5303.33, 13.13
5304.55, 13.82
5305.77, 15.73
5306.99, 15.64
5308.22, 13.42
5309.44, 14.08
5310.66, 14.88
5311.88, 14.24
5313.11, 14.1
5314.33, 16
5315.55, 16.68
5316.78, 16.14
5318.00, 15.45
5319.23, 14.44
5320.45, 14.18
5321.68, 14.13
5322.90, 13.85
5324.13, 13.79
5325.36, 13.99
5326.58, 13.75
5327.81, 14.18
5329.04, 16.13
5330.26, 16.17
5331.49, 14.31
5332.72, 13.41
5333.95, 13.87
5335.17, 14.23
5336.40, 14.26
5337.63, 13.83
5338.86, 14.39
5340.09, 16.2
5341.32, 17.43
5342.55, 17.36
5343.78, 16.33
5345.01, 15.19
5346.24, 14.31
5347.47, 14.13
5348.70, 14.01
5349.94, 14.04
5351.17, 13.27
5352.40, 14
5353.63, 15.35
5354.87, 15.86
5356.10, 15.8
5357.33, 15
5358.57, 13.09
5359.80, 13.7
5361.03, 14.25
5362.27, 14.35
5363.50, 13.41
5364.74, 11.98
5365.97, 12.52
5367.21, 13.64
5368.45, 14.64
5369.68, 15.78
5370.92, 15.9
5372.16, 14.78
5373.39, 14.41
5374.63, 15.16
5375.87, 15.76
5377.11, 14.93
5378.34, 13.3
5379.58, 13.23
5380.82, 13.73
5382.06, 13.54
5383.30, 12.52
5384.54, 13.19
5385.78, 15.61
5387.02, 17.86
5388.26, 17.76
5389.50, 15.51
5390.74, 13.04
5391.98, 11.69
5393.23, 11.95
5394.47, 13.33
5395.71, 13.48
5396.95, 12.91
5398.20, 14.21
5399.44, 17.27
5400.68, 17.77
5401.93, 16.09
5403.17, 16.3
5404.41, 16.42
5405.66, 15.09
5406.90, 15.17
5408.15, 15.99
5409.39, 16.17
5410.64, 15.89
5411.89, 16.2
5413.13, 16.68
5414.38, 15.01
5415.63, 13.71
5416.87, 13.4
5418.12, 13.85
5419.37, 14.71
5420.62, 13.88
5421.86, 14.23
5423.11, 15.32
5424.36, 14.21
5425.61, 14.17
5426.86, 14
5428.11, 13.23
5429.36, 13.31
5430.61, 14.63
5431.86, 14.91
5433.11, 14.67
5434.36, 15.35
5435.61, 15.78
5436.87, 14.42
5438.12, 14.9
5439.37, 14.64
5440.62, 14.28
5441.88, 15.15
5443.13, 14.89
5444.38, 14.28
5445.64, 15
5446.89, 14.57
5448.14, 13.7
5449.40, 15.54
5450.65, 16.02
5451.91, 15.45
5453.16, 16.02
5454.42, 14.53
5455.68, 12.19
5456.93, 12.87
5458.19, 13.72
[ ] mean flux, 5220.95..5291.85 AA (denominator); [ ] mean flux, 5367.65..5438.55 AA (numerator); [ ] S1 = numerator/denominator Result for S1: 1.0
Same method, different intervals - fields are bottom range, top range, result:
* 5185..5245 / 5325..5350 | 1.05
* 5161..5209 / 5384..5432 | 1.08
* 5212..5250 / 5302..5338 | 1.05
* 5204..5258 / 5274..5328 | 1.01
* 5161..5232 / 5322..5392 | 1.06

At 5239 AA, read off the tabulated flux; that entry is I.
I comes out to 14.72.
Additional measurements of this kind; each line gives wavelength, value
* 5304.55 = 13.82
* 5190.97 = 13.59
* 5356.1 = 15.8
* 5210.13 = 15.4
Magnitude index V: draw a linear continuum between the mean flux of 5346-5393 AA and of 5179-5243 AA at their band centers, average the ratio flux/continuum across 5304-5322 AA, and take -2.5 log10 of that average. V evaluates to -0.05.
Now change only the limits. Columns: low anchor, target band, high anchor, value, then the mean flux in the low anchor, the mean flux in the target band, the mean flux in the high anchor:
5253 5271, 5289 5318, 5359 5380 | 0.04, 14.5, 13.9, 14.2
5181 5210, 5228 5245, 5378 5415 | 0.04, 14.2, 13.9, 14.9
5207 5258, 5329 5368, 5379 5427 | 0.00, 14.2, 14.5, 14.8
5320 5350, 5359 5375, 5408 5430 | 0.04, 14.7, 14.2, 14.6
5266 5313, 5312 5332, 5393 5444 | -0.03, 14.3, 14.8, 14.8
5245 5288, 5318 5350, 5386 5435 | 0.01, 14.8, 14.7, 14.9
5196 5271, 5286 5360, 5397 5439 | 0.02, 14.3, 14.4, 15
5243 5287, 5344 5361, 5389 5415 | 0.04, 14.8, 14.5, 15.1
